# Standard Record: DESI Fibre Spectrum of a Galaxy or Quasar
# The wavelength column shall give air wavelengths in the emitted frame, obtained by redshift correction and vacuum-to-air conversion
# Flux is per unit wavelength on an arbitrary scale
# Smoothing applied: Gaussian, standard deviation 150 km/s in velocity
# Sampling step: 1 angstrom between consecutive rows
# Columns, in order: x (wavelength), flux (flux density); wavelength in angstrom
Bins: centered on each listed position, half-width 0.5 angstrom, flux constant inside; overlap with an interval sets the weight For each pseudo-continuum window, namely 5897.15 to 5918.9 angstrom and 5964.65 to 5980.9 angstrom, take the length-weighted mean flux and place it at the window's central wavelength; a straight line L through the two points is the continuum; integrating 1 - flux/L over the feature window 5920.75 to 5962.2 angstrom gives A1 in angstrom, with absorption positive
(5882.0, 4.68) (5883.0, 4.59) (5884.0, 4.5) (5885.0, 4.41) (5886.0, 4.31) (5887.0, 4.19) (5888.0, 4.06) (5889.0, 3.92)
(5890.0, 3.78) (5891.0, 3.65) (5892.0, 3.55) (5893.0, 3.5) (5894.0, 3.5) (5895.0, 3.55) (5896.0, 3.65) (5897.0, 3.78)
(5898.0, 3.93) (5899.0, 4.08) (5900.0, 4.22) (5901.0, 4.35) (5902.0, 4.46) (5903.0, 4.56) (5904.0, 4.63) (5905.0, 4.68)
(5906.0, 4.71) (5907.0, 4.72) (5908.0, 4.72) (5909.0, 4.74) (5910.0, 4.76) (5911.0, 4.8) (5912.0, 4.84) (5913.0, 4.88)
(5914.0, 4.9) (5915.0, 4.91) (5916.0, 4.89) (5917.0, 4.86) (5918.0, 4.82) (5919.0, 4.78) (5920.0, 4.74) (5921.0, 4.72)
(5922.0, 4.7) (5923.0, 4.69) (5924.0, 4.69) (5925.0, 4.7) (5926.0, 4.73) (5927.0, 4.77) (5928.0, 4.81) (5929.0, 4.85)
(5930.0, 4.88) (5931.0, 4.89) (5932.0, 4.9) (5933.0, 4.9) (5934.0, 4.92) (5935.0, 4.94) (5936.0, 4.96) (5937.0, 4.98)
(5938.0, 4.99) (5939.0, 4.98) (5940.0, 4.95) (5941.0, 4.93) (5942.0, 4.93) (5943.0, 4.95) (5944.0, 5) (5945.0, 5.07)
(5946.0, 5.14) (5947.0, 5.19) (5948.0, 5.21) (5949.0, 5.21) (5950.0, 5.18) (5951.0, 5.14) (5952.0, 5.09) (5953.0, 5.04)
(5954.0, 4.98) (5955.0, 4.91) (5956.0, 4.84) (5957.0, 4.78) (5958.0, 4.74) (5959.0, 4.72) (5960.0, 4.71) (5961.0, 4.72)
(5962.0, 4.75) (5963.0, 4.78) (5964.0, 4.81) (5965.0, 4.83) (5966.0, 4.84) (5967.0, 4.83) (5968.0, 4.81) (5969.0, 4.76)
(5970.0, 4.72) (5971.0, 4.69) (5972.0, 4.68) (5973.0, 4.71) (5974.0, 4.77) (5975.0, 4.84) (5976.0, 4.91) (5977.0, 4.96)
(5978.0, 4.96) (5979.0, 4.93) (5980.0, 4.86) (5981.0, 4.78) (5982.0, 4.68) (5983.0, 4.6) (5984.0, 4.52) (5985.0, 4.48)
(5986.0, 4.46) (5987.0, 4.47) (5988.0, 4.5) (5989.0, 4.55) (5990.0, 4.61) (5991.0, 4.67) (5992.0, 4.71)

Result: -1.6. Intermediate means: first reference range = 4.63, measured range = 4.91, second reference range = 4.82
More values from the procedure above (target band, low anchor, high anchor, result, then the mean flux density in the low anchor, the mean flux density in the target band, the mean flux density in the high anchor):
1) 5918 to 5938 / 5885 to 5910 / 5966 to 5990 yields -2.1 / 4.15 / 4.82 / 4.72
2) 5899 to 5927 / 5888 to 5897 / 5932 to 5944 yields -3.1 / 3.67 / 4.7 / 4.95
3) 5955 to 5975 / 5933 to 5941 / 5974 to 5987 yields 0.2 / 4.95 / 4.77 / 4.74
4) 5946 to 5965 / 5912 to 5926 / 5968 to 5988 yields -0.8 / 4.79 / 4.94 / 4.72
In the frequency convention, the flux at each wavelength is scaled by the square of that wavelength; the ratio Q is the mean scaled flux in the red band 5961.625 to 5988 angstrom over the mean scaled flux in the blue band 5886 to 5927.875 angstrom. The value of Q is 1.10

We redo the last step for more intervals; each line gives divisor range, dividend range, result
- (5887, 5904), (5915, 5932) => 1.23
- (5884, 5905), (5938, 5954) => 1.28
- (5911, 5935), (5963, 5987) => 1.00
